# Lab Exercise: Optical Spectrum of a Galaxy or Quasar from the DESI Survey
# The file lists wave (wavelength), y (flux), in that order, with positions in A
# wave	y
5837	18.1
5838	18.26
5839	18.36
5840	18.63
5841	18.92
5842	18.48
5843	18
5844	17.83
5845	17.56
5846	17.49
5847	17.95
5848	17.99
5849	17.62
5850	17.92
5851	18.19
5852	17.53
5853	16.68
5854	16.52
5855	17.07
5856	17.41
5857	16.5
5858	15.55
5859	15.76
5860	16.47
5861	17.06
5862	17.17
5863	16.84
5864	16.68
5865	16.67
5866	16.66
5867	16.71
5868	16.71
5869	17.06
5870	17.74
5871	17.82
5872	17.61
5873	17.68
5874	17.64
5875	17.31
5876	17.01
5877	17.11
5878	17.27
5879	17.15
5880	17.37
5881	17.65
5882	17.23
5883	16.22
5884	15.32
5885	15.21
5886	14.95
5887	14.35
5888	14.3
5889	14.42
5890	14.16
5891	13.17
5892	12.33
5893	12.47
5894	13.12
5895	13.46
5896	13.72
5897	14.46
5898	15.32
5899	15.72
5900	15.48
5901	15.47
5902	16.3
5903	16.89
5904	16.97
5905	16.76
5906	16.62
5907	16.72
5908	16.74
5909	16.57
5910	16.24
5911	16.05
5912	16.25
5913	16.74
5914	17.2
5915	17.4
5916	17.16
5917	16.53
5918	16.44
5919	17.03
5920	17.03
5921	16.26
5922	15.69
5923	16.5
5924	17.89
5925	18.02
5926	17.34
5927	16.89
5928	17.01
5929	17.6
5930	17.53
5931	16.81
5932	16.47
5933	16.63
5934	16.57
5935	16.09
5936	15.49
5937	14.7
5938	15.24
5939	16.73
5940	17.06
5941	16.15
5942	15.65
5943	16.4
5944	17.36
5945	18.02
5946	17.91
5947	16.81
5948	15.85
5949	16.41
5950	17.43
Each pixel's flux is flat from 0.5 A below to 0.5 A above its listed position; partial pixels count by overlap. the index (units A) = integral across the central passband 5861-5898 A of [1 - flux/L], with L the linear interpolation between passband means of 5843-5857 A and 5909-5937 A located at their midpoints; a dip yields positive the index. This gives 2.8 A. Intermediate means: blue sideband 17.5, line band 15.9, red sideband 16.7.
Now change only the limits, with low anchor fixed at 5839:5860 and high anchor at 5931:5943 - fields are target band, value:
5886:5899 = 2.3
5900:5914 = 0.1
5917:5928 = -0.4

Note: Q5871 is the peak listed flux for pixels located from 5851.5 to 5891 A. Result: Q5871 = 17.82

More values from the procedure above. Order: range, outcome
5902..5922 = 17.4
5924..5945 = 18.02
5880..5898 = 17.65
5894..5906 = 16.97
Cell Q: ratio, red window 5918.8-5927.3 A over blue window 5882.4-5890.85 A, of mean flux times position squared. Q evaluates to 1.2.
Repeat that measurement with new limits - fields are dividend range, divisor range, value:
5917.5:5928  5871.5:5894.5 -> 1.09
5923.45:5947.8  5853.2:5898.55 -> 1.07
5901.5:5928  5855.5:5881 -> 1.00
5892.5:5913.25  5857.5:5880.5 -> 0.93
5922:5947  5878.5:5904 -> 1.13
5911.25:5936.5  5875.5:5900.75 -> 1.12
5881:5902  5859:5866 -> 0.88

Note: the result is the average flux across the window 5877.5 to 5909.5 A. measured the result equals 15.4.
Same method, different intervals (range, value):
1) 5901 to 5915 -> 16.6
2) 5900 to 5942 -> 16.6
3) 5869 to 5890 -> 16.5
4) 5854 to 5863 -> 16.6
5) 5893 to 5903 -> 14.8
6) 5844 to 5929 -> 16.4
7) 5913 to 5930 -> 17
